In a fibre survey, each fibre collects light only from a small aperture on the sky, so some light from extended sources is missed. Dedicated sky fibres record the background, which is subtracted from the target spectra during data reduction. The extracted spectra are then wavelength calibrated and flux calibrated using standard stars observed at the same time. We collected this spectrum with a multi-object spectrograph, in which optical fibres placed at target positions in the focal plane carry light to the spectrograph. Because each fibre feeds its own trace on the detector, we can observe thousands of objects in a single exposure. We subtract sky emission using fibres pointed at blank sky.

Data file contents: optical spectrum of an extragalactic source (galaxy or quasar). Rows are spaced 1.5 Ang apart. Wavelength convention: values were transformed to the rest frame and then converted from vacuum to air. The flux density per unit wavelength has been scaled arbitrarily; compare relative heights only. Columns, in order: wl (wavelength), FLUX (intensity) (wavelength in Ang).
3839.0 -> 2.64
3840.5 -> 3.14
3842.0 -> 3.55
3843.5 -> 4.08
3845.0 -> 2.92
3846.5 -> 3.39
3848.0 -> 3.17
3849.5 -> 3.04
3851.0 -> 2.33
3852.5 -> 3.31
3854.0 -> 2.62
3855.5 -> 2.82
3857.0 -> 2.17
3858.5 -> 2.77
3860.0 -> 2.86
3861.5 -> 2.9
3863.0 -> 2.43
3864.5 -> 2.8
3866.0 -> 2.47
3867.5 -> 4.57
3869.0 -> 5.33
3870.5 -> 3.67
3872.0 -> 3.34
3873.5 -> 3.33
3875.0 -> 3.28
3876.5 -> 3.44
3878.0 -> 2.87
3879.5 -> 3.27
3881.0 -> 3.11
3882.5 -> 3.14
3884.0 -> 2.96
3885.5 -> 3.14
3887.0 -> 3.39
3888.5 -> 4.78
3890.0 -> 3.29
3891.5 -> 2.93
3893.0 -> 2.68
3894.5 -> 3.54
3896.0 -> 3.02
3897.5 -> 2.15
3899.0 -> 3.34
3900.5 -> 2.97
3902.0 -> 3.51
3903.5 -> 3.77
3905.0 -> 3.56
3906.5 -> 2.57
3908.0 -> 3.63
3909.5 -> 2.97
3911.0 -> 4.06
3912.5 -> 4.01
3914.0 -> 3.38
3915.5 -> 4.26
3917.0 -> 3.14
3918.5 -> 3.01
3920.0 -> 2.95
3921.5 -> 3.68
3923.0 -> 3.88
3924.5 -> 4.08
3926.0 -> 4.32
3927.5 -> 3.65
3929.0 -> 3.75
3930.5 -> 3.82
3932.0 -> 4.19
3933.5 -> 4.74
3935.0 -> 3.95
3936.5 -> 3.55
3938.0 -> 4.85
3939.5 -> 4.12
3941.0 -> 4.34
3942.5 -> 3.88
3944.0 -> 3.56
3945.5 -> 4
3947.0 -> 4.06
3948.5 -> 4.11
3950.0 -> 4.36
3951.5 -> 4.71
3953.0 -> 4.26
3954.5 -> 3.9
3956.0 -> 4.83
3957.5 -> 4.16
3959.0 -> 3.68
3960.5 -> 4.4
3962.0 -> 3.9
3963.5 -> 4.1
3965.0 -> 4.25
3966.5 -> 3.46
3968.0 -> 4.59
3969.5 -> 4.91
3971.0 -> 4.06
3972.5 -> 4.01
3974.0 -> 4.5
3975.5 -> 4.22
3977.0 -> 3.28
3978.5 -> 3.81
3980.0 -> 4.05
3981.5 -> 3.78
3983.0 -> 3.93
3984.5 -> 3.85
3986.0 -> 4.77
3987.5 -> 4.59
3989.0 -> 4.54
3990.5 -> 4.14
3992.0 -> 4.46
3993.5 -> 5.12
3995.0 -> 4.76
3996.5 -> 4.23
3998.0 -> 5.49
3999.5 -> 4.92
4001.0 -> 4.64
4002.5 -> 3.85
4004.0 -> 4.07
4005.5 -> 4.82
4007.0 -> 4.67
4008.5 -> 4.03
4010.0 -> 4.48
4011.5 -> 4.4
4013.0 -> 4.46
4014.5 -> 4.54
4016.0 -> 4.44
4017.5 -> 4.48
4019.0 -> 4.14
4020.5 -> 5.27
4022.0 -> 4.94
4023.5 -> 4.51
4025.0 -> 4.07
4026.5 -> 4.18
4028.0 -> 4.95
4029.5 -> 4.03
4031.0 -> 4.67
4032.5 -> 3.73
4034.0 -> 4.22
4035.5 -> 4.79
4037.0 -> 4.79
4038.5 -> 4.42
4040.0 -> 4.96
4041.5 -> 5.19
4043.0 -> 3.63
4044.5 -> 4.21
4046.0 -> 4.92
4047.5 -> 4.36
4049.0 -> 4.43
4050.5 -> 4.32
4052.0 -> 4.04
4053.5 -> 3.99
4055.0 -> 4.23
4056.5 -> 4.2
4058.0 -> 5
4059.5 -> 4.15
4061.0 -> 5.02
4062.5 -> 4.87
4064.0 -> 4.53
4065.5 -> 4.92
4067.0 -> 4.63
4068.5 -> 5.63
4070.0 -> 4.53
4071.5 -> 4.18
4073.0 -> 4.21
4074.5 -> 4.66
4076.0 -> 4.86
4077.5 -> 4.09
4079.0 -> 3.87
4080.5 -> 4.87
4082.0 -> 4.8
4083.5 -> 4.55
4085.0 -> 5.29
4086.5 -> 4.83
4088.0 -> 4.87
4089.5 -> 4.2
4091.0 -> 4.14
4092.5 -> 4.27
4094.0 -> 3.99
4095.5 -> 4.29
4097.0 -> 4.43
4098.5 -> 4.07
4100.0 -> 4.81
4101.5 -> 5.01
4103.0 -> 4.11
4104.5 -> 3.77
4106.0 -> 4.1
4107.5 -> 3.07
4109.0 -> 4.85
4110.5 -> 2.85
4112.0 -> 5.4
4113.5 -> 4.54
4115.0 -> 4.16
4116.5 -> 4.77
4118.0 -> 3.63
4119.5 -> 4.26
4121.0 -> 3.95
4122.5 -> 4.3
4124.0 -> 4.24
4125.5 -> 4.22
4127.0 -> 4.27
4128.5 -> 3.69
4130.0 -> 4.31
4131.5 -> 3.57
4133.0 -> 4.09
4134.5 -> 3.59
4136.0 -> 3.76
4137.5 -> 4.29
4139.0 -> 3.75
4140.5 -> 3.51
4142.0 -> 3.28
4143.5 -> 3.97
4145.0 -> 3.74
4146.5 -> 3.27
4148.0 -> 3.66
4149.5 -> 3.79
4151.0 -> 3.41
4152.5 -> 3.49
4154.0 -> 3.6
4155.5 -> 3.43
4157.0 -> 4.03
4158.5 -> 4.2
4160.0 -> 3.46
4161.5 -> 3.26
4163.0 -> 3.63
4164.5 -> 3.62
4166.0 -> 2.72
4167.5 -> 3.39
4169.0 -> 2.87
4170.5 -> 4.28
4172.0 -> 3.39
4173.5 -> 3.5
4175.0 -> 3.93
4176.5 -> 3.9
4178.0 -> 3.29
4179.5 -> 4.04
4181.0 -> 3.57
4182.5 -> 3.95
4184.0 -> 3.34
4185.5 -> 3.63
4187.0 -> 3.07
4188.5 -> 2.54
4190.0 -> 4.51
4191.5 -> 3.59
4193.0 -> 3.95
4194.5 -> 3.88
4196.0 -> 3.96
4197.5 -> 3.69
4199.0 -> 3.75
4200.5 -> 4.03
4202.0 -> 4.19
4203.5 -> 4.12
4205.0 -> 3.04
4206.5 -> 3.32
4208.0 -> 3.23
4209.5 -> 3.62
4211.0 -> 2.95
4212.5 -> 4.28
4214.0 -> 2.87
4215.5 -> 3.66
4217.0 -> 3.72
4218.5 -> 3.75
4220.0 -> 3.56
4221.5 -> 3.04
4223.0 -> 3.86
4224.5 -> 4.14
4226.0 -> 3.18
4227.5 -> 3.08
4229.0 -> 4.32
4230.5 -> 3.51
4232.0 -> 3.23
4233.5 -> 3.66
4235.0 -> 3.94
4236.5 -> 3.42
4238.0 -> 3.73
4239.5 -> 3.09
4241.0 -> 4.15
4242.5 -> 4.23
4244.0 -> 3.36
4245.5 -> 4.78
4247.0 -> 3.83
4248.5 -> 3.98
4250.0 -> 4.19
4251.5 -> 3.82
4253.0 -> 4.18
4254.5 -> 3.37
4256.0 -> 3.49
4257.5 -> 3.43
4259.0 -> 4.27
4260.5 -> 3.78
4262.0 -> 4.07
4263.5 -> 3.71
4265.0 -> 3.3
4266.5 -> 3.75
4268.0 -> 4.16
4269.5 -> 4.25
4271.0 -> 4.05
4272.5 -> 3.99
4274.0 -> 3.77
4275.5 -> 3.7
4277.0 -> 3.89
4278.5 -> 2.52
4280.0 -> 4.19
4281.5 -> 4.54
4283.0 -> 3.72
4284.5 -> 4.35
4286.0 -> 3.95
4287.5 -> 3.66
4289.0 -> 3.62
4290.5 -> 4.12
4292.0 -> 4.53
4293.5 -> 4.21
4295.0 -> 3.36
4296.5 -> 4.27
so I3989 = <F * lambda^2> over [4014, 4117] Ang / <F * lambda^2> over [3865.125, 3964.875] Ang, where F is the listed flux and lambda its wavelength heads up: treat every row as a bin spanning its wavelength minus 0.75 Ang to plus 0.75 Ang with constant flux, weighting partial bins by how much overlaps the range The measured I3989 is 1.3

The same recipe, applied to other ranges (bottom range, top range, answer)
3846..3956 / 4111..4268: 1.23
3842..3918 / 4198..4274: 1.37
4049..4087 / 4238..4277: 0.93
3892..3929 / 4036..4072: 1.43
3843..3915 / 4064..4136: 1.50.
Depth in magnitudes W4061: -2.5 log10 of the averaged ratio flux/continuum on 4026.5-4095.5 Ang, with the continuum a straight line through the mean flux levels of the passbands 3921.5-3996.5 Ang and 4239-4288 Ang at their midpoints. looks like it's -0.11 mag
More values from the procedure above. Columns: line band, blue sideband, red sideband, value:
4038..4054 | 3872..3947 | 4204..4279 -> -0.219 mag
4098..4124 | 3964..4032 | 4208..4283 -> -0.034 mag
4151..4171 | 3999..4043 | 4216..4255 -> 0.137 mag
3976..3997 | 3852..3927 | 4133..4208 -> -0.231 mag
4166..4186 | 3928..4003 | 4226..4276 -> 0.093 mag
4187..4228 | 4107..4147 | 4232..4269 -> 0.078 mag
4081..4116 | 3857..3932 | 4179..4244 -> -0.229 mag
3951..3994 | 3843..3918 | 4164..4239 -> -0.249 mag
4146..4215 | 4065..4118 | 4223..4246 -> 0.112 mag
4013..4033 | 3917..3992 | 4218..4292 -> -0.118 mag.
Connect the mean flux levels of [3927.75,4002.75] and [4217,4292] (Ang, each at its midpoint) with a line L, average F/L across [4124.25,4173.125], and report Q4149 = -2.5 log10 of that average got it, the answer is 0.08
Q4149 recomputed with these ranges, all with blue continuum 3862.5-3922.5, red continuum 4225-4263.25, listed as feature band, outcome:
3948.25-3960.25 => -0.239 mag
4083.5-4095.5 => -0.248 mag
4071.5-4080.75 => -0.224 mag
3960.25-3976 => -0.220 mag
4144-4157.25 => 0.019 mag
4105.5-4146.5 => -0.105 mag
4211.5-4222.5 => 0.055 mag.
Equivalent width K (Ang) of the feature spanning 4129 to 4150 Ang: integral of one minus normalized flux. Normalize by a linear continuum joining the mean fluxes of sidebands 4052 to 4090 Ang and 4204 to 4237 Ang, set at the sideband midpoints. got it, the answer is 1.8 Ang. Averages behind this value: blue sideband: 4.59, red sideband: 3.52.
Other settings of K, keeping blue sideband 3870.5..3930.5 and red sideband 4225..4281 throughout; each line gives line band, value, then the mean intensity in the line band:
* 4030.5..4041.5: -3.1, 4.55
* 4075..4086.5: -3.3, 4.63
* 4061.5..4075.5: -4.4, 4.69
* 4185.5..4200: 0.2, 3.66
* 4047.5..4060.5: -2.7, 4.31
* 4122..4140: -1.7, 4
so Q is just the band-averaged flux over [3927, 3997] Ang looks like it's 4.18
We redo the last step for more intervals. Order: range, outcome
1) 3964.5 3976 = 4.25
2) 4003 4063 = 4.46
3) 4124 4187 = 3.67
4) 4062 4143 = 4.29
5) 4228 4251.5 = 3.82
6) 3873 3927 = 3.37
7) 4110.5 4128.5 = 4.25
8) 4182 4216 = 3.61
